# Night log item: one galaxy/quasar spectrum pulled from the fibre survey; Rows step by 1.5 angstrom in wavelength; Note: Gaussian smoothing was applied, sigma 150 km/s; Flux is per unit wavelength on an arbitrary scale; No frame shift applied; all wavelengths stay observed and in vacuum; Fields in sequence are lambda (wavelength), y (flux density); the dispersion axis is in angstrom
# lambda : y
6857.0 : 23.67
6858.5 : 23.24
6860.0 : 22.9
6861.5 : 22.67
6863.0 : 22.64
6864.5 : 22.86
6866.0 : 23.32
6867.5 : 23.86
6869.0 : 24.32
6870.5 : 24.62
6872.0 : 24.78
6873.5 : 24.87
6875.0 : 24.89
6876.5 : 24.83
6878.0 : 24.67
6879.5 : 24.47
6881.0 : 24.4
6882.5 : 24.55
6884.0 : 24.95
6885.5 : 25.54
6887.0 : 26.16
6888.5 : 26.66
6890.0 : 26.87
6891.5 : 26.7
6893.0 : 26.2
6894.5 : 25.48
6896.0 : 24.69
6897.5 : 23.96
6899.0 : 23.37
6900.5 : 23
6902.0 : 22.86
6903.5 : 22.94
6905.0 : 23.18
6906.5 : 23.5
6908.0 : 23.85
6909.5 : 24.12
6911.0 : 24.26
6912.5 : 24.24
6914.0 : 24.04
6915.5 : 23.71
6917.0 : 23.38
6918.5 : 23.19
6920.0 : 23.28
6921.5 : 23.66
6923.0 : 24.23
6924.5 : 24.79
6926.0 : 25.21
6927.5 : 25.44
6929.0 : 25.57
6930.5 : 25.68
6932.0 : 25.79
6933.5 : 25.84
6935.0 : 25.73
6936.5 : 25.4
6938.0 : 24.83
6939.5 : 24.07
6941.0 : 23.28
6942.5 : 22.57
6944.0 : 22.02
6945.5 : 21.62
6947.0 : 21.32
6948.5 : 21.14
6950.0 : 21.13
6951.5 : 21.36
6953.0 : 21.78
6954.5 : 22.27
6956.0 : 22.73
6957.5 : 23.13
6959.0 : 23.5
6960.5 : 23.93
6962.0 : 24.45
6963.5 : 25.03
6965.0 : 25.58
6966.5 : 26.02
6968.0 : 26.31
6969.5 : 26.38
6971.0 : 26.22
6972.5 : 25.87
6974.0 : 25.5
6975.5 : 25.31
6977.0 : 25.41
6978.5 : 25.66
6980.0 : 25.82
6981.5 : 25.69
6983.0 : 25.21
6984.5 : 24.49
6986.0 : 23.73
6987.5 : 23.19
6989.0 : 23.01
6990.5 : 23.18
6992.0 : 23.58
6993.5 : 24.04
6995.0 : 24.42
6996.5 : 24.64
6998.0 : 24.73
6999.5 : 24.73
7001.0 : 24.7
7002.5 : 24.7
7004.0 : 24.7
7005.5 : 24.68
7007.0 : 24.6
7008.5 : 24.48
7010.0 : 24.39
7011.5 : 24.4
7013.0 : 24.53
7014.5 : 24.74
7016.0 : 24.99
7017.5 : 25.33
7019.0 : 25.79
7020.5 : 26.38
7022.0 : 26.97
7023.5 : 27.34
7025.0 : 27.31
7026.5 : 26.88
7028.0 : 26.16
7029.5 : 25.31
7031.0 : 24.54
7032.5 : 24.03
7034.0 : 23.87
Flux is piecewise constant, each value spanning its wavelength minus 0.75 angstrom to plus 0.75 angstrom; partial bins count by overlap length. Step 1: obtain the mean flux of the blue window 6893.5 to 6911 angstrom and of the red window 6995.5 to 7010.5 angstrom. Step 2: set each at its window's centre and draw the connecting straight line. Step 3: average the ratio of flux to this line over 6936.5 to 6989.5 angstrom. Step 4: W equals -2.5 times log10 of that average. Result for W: 0.01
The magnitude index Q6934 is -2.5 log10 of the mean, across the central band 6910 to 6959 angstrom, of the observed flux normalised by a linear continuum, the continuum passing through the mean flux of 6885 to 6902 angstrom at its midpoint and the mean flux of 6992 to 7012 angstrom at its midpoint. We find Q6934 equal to 0.059 mag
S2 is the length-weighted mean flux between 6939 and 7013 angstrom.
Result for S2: 24.1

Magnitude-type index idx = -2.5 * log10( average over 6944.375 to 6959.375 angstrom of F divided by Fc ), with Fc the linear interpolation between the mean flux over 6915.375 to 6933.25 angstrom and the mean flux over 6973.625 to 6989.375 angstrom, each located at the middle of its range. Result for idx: 0.128 mag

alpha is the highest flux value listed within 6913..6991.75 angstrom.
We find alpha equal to 26.38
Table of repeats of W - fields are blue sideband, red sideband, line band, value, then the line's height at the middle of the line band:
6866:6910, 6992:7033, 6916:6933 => 0.009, 24.8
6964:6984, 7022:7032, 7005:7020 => 0.055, 26.1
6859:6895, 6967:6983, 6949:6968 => 0.094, 25.6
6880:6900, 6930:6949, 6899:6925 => 0.045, 24.6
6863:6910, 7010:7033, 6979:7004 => 0.043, 25.4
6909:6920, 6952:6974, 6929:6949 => 0.012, 24.2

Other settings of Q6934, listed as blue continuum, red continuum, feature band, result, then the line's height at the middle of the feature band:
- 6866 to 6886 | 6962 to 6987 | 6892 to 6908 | 0.038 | 24.8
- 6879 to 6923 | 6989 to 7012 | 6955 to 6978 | -0.028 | 24.4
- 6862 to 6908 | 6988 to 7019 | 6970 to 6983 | -0.053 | 24.5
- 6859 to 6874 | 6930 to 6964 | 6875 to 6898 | -0.078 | 23.6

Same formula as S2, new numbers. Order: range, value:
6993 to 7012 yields 24.6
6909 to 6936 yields 24.6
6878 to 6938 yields 24.6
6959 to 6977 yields 25.4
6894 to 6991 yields 24.1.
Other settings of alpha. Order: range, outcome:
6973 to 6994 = 25.82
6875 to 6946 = 26.87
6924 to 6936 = 25.84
